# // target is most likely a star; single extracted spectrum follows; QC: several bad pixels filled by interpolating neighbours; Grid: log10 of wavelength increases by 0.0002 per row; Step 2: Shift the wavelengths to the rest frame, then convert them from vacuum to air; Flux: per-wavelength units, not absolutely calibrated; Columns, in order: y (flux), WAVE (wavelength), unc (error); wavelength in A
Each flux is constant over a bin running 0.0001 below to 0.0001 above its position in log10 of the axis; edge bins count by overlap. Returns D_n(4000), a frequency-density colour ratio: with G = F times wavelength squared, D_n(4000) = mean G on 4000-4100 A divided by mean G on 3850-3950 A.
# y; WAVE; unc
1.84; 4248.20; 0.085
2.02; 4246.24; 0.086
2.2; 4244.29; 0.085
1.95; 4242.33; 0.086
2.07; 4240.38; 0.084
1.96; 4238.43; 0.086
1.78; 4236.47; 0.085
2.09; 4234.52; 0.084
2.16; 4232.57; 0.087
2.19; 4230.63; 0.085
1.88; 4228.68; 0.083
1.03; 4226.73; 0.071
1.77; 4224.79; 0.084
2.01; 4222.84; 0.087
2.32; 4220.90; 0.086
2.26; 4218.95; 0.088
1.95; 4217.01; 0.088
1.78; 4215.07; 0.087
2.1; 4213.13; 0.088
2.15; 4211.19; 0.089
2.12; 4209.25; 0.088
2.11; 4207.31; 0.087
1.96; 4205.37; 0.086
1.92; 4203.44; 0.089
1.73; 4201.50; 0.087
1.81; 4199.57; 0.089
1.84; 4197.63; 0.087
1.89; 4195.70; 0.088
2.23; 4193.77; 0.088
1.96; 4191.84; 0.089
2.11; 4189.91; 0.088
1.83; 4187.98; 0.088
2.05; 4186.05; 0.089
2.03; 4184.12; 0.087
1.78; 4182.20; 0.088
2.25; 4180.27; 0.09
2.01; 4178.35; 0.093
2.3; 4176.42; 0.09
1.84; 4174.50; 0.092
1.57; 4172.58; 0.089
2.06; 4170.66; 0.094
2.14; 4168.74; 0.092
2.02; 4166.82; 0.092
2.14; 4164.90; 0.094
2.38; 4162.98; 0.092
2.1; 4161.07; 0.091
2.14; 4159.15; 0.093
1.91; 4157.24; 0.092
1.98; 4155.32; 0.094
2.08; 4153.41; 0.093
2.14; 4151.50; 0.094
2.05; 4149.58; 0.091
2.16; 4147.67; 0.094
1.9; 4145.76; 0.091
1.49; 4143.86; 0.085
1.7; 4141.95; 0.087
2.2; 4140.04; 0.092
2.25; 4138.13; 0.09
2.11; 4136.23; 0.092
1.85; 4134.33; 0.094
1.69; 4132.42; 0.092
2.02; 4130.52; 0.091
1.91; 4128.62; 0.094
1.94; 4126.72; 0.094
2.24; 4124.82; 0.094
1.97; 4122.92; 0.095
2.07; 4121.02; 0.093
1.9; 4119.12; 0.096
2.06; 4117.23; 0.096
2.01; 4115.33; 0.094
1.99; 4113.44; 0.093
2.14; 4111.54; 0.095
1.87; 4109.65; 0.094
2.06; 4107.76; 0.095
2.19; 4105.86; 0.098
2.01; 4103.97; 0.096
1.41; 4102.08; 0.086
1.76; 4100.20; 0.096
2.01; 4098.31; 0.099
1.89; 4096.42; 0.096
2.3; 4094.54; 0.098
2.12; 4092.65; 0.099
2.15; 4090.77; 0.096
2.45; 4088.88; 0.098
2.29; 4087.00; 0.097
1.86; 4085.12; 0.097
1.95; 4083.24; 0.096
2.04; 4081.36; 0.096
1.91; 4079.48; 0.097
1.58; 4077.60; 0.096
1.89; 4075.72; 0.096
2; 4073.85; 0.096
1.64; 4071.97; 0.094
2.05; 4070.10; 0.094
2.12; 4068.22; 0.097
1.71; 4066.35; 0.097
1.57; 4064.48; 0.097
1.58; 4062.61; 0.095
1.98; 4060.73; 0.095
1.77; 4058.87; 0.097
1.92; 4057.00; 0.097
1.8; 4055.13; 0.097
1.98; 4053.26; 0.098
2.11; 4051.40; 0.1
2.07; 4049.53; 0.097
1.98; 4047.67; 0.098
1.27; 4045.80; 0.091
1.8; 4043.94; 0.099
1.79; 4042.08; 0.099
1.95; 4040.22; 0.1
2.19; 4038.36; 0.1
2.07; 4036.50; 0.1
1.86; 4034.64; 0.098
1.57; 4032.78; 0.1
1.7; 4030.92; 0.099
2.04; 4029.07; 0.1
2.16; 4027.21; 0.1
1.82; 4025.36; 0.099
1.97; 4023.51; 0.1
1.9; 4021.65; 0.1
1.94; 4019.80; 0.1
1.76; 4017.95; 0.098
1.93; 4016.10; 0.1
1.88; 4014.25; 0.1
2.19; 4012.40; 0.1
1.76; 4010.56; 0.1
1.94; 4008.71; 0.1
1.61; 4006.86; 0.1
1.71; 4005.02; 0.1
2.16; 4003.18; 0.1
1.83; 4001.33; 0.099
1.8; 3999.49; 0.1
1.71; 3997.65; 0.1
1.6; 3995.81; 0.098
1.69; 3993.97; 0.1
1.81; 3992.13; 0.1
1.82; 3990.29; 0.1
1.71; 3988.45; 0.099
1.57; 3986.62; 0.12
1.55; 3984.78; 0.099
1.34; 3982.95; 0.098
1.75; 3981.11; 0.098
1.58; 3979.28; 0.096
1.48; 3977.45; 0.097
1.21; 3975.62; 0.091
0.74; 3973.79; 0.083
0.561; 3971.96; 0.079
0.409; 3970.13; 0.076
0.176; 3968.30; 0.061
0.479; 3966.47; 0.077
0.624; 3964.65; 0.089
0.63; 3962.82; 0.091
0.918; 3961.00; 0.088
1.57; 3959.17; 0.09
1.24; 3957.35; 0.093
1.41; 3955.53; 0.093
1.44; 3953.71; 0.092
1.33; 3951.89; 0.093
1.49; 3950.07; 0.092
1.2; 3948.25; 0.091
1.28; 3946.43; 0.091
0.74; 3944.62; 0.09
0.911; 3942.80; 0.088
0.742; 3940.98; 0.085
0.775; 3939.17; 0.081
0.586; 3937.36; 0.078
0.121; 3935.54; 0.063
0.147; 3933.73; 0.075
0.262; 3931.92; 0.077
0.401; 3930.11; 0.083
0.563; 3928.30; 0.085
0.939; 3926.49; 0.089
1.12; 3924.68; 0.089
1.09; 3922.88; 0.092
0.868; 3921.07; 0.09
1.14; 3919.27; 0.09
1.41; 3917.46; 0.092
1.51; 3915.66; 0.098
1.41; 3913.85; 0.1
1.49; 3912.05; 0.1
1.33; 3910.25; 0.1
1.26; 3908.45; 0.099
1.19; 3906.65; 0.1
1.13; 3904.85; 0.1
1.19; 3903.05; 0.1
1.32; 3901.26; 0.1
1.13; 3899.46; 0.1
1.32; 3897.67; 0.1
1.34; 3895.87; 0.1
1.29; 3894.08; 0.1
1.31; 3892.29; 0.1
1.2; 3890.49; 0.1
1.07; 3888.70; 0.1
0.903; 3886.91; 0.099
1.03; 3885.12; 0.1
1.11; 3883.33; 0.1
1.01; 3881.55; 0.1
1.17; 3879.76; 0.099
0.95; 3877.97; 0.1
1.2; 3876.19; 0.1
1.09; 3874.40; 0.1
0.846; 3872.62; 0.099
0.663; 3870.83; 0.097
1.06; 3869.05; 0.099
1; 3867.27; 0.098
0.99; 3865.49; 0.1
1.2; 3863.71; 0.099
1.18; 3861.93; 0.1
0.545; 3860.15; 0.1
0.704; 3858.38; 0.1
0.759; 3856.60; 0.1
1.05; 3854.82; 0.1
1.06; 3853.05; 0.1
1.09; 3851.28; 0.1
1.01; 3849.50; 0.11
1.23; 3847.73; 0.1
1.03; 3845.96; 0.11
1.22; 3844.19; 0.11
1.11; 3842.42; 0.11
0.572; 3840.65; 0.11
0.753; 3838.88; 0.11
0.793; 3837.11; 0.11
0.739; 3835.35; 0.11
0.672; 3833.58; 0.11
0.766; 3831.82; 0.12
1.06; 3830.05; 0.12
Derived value 2.04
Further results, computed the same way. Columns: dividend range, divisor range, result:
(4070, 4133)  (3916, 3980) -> 2.36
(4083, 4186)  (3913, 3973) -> 2.49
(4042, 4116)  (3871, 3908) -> 1.87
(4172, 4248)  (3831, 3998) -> 2.14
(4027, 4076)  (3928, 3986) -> 2.09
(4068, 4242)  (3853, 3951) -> 2.23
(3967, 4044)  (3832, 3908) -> 1.73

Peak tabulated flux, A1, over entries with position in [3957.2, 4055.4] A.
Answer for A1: 2.19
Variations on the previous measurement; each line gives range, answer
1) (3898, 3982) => 1.75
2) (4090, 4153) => 2.3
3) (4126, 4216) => 2.38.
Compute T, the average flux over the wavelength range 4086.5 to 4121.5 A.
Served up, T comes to 2.03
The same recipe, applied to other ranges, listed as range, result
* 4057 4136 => 1.95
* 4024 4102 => 1.91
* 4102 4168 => 2.01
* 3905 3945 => 0.915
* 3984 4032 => 1.83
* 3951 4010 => 1.36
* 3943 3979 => 1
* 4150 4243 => 2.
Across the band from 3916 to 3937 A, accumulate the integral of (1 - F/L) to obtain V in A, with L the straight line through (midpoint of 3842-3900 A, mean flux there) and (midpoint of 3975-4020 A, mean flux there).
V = 9.2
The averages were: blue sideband 1.06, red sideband 1.73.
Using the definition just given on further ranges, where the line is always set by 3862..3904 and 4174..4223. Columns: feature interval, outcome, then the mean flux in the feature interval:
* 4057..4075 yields -2.2 A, 1.83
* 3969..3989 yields 2.1 A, 1.24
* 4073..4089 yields -2.8 A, 1.97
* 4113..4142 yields -3.1 A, 2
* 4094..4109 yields -1.8 A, 1.94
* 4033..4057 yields -4.9 A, 1.9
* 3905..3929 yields 0.4 A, 1.18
